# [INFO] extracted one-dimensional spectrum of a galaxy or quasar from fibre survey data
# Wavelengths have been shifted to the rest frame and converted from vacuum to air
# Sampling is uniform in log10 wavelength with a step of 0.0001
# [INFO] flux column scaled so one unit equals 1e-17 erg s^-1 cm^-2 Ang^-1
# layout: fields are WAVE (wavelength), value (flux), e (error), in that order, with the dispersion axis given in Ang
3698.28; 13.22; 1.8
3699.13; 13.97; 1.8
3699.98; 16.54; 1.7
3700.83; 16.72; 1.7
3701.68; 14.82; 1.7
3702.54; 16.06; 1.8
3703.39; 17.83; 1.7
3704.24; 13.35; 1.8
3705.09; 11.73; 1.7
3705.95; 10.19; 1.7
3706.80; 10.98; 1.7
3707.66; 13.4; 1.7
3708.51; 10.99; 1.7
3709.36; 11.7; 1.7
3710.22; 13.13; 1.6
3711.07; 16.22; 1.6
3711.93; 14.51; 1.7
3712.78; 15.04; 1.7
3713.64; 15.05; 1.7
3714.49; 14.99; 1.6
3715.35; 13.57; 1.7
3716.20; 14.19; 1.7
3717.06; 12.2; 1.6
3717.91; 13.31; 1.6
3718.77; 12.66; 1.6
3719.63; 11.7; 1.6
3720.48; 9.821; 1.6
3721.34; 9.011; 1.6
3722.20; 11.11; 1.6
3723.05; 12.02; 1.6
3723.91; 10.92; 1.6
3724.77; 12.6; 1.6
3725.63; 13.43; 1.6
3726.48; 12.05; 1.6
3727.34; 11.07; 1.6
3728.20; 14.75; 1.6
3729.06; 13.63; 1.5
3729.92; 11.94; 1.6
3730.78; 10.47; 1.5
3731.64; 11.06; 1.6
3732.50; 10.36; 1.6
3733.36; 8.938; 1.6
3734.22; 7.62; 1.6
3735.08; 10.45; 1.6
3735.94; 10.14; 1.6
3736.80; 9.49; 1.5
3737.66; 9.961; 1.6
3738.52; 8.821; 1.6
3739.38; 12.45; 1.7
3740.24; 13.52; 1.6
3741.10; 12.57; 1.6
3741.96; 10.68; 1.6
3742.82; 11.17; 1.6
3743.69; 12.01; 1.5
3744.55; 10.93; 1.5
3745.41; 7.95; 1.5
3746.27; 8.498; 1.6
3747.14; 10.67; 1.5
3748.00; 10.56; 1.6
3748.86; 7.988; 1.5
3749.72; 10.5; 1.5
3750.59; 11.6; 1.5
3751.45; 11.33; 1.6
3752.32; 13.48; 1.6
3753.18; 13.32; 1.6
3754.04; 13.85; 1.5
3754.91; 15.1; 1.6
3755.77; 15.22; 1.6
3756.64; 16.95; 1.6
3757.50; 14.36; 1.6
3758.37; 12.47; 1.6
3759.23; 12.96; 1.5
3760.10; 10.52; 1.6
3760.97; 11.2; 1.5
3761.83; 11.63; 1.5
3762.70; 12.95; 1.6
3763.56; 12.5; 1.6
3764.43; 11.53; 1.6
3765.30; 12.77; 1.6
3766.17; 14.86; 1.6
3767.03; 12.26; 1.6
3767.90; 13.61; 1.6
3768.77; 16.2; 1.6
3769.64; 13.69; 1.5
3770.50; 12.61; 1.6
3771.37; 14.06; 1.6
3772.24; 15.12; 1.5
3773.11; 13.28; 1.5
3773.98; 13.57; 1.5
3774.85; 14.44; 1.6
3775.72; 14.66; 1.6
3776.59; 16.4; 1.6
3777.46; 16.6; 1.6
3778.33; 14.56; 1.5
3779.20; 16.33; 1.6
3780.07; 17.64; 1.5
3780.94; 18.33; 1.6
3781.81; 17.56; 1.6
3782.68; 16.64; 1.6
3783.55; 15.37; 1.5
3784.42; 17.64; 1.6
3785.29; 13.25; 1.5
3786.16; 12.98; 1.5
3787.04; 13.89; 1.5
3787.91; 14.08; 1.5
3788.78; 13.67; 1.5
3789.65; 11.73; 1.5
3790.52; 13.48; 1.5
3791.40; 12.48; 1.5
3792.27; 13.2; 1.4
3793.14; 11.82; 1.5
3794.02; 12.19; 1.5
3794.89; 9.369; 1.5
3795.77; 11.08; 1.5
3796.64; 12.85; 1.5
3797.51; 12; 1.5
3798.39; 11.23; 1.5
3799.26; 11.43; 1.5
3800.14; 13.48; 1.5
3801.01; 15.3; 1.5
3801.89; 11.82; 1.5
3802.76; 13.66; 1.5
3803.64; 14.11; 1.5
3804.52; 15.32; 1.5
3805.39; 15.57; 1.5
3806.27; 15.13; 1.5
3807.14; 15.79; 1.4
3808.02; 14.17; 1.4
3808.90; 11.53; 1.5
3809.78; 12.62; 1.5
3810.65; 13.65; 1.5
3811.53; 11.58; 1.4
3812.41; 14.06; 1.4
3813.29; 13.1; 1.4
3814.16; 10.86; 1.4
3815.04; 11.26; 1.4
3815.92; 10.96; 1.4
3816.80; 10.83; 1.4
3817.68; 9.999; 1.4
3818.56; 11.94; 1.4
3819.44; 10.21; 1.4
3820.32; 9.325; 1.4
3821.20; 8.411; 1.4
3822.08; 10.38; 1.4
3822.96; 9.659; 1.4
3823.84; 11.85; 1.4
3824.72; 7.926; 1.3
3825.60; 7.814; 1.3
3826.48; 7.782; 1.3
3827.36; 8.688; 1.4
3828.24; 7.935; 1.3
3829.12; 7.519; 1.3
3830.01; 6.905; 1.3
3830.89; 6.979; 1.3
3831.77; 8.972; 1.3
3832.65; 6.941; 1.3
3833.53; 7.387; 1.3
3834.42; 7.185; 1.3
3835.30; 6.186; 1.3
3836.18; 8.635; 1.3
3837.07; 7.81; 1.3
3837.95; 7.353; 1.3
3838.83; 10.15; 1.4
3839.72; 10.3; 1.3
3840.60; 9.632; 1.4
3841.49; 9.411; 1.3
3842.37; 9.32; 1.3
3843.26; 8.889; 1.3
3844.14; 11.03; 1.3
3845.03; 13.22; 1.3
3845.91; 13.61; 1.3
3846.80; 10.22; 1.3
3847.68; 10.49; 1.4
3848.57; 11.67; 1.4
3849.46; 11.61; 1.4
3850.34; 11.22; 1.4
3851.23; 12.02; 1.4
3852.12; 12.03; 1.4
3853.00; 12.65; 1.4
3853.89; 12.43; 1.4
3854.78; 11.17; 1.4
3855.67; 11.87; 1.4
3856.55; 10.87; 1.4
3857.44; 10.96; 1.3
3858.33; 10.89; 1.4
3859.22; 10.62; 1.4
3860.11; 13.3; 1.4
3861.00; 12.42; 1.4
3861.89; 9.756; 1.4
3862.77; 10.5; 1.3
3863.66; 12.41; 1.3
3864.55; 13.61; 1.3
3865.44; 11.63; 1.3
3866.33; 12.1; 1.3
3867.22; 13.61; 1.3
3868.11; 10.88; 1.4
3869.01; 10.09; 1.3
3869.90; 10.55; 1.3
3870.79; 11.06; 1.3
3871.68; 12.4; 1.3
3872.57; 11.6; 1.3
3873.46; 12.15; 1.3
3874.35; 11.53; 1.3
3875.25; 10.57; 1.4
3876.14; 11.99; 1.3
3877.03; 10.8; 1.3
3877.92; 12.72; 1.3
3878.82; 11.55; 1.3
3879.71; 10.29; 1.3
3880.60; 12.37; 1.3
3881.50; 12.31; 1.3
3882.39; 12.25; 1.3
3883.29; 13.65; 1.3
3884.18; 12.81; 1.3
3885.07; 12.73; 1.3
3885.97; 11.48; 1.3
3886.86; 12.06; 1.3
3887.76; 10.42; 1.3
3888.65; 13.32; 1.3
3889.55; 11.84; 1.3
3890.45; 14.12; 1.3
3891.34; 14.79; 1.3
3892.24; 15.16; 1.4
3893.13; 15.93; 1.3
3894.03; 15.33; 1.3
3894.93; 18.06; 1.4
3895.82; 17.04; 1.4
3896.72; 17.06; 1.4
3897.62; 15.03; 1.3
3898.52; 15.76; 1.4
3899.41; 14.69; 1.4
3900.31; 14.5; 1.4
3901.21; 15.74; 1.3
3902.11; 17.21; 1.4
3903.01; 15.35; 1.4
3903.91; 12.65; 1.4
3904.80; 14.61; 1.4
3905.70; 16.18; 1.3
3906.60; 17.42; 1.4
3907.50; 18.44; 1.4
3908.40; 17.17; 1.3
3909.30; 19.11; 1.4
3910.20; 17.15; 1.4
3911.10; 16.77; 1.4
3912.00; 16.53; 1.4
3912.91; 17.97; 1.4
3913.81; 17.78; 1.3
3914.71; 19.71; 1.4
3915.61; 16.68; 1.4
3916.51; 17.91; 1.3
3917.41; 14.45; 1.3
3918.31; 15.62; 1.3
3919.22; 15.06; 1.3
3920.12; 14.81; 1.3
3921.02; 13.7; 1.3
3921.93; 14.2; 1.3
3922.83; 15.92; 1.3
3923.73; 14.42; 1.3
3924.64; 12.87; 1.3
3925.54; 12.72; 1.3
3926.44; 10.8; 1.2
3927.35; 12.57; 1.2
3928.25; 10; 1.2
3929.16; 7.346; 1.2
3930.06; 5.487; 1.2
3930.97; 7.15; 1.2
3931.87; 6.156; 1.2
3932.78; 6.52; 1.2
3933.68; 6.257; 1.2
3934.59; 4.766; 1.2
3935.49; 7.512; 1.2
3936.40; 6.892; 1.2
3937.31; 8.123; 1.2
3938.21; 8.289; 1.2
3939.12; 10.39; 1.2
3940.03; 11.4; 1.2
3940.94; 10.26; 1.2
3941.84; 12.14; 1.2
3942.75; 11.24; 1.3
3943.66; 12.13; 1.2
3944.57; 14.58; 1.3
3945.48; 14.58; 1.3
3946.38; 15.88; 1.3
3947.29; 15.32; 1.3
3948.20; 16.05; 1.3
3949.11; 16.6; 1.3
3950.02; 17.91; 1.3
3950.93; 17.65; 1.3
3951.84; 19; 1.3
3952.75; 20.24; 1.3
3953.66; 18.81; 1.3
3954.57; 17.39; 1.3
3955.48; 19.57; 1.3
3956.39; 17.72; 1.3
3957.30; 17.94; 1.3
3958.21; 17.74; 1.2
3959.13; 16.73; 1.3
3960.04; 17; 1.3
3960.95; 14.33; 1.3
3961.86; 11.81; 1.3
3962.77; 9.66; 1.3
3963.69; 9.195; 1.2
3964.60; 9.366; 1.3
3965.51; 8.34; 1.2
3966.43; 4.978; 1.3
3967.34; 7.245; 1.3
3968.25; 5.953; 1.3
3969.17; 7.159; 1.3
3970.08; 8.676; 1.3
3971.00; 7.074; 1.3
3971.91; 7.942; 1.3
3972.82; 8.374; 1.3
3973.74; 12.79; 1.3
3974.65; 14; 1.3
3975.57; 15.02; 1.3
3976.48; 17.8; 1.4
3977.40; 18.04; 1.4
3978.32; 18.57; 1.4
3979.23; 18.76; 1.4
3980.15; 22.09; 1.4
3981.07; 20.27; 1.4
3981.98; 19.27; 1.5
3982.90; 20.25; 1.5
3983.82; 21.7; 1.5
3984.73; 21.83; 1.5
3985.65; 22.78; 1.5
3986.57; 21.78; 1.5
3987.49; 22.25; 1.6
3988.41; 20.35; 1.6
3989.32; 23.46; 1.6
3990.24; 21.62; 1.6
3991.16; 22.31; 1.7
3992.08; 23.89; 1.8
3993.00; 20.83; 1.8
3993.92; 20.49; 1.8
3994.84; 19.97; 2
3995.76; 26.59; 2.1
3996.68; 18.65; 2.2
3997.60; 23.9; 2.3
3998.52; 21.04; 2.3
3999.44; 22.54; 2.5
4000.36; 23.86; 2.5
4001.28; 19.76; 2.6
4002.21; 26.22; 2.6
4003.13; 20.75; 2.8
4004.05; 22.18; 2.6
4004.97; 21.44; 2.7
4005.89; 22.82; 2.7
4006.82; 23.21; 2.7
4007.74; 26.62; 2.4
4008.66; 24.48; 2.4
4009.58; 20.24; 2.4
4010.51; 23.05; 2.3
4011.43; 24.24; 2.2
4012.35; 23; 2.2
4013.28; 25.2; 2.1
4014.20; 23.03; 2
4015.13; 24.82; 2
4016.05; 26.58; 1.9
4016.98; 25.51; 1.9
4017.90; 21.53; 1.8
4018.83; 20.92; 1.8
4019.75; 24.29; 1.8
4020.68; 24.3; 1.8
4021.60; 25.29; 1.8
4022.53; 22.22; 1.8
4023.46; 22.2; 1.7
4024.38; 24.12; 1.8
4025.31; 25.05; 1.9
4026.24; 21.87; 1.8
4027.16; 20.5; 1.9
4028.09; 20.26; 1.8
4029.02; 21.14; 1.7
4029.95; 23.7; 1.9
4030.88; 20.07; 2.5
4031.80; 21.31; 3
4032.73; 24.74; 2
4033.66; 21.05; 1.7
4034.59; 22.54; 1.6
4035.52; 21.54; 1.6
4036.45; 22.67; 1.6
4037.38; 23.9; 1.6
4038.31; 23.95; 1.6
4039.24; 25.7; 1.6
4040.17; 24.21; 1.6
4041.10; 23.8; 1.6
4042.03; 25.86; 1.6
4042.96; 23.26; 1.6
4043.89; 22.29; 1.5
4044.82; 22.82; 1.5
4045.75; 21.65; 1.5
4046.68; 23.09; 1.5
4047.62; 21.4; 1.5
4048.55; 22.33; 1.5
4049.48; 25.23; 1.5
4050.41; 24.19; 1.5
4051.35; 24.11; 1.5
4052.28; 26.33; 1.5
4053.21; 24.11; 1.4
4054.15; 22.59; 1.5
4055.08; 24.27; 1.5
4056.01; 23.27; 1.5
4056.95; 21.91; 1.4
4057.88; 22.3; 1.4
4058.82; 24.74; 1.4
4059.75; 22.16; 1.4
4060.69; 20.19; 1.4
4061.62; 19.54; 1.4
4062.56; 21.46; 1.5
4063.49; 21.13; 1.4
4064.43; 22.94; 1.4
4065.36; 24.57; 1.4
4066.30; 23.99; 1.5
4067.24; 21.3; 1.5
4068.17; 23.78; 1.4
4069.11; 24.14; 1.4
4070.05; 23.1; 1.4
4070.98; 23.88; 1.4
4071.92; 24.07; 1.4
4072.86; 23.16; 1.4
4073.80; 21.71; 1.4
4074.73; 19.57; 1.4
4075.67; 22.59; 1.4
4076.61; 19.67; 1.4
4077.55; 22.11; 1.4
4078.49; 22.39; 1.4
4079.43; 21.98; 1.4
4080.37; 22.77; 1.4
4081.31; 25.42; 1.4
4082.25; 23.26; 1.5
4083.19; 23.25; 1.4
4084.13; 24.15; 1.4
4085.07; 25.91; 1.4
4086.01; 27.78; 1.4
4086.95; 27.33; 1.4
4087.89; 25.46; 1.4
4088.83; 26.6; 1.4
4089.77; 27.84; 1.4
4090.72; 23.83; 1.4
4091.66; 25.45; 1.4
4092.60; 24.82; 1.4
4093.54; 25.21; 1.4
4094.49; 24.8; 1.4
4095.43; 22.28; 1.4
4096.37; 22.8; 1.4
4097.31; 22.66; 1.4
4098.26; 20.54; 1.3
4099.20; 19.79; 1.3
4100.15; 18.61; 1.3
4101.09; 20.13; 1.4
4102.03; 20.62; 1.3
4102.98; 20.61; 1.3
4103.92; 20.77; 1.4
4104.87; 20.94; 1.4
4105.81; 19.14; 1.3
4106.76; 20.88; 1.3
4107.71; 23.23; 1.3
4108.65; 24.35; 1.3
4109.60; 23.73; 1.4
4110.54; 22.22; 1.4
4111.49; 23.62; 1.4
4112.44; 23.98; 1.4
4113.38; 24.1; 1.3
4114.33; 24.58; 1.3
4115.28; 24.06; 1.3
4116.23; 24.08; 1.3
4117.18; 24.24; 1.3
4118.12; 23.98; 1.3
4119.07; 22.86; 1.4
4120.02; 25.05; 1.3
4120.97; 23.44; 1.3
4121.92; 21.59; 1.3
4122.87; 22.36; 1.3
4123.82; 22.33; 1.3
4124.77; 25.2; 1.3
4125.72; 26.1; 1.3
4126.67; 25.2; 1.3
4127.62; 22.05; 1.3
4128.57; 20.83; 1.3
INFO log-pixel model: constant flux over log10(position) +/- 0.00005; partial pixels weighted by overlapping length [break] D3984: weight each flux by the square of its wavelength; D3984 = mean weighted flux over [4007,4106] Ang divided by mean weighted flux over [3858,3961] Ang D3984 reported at 1.83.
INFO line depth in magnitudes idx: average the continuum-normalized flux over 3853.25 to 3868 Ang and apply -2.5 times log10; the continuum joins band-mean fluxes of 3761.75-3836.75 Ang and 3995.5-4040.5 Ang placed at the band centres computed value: 0.29 mag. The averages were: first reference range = 12.3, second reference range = 23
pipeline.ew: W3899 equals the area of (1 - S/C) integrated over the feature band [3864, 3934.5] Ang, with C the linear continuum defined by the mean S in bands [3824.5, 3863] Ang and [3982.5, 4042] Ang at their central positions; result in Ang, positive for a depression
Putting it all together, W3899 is 2.8 Ang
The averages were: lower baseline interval 9.88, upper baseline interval 22.8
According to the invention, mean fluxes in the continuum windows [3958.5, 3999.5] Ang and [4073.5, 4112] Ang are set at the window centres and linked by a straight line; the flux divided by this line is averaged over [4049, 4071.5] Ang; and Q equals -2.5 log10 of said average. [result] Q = -0.10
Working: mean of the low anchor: 16.6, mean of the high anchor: 23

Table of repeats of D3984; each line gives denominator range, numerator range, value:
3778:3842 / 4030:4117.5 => 2.27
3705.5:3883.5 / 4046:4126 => 2.25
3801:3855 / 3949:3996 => 1.67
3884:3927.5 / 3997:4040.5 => 1.60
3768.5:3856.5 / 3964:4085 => 1.99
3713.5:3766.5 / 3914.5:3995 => 1.36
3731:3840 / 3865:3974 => 1.18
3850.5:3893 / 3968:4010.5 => 1.72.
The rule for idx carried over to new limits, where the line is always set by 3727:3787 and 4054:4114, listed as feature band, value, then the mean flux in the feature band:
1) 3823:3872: 0.46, 10.3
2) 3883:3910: 0.14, 15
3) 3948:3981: 0.33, 14.1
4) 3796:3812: 0.07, 13.4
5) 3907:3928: 0.13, 15.7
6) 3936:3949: 0.47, 12.1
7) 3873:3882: 0.38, 11.6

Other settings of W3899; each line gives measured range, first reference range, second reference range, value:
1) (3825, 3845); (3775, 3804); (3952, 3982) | 7.94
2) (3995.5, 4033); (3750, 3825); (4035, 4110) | -3.45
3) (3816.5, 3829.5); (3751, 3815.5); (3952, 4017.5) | 4.70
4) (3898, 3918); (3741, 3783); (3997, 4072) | 2.16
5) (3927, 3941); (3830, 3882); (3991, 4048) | 7.26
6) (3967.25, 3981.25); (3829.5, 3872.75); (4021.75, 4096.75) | 3.88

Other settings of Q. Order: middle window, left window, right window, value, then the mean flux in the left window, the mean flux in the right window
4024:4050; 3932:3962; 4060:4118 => -0.17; 13.7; 23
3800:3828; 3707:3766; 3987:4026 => 0.27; 12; 23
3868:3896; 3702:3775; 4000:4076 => 0.36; 12.3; 23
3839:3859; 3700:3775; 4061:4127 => 0.38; 12.4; 23.1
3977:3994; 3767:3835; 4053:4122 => -0.10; 12.4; 23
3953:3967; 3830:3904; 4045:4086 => 0.20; 11.8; 23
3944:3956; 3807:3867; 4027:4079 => -0.01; 10.5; 22.8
